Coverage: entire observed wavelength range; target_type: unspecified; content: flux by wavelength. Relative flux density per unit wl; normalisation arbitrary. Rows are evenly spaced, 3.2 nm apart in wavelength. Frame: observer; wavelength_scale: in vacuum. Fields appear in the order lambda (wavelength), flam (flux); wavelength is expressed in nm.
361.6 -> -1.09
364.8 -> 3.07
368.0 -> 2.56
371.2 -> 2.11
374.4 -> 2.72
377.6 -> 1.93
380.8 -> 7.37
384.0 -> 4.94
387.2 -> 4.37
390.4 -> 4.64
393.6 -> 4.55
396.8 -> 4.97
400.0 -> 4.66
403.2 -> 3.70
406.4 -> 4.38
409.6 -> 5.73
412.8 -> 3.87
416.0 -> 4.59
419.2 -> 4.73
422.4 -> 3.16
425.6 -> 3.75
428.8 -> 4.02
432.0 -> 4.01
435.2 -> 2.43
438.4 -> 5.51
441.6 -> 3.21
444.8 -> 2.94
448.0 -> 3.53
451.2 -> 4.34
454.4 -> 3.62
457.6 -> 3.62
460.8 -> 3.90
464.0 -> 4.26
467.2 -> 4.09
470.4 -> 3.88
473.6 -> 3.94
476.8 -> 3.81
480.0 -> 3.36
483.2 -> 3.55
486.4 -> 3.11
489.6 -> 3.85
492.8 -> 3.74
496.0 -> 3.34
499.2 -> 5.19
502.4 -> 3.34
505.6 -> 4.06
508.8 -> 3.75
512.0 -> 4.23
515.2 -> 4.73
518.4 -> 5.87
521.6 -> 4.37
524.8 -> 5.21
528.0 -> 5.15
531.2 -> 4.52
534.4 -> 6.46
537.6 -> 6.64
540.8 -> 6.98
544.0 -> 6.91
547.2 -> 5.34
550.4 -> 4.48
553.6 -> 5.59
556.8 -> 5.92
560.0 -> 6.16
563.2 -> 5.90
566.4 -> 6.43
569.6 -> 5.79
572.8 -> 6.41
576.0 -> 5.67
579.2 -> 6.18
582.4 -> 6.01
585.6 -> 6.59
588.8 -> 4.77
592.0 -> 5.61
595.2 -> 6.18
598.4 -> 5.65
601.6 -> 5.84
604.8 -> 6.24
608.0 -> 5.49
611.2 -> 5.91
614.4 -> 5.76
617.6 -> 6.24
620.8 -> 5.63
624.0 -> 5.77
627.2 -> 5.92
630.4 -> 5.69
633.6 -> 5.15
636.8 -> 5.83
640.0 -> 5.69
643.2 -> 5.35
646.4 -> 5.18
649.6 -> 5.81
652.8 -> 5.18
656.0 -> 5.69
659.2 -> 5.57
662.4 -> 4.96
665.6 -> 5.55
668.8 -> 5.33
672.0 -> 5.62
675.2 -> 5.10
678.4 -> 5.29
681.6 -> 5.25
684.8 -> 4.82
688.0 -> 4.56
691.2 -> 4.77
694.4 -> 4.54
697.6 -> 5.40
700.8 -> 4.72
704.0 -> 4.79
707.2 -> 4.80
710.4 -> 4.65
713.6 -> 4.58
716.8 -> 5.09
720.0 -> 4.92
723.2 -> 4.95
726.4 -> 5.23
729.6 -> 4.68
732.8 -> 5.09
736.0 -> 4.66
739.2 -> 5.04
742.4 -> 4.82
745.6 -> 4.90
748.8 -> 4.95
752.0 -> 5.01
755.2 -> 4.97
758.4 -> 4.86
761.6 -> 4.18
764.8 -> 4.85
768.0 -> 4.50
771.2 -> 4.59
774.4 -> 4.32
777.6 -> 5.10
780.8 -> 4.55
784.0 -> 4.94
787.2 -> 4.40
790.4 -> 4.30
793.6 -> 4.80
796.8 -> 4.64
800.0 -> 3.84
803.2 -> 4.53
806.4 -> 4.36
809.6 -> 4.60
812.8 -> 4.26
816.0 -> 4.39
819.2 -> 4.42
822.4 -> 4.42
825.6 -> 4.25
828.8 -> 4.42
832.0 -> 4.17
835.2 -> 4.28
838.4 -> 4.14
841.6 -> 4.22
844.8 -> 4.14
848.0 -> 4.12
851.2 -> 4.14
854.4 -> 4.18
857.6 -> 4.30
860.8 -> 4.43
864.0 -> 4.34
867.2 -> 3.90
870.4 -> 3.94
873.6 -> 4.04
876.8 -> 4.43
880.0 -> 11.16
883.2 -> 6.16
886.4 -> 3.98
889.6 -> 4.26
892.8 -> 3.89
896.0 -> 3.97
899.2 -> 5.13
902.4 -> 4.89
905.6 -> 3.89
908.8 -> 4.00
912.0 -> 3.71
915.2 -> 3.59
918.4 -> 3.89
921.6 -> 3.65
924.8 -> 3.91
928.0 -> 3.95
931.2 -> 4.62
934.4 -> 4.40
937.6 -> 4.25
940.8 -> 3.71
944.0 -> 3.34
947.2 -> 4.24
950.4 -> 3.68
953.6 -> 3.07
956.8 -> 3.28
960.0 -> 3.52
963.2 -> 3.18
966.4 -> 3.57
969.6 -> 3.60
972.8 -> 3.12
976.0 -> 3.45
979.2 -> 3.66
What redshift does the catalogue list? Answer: 0.339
